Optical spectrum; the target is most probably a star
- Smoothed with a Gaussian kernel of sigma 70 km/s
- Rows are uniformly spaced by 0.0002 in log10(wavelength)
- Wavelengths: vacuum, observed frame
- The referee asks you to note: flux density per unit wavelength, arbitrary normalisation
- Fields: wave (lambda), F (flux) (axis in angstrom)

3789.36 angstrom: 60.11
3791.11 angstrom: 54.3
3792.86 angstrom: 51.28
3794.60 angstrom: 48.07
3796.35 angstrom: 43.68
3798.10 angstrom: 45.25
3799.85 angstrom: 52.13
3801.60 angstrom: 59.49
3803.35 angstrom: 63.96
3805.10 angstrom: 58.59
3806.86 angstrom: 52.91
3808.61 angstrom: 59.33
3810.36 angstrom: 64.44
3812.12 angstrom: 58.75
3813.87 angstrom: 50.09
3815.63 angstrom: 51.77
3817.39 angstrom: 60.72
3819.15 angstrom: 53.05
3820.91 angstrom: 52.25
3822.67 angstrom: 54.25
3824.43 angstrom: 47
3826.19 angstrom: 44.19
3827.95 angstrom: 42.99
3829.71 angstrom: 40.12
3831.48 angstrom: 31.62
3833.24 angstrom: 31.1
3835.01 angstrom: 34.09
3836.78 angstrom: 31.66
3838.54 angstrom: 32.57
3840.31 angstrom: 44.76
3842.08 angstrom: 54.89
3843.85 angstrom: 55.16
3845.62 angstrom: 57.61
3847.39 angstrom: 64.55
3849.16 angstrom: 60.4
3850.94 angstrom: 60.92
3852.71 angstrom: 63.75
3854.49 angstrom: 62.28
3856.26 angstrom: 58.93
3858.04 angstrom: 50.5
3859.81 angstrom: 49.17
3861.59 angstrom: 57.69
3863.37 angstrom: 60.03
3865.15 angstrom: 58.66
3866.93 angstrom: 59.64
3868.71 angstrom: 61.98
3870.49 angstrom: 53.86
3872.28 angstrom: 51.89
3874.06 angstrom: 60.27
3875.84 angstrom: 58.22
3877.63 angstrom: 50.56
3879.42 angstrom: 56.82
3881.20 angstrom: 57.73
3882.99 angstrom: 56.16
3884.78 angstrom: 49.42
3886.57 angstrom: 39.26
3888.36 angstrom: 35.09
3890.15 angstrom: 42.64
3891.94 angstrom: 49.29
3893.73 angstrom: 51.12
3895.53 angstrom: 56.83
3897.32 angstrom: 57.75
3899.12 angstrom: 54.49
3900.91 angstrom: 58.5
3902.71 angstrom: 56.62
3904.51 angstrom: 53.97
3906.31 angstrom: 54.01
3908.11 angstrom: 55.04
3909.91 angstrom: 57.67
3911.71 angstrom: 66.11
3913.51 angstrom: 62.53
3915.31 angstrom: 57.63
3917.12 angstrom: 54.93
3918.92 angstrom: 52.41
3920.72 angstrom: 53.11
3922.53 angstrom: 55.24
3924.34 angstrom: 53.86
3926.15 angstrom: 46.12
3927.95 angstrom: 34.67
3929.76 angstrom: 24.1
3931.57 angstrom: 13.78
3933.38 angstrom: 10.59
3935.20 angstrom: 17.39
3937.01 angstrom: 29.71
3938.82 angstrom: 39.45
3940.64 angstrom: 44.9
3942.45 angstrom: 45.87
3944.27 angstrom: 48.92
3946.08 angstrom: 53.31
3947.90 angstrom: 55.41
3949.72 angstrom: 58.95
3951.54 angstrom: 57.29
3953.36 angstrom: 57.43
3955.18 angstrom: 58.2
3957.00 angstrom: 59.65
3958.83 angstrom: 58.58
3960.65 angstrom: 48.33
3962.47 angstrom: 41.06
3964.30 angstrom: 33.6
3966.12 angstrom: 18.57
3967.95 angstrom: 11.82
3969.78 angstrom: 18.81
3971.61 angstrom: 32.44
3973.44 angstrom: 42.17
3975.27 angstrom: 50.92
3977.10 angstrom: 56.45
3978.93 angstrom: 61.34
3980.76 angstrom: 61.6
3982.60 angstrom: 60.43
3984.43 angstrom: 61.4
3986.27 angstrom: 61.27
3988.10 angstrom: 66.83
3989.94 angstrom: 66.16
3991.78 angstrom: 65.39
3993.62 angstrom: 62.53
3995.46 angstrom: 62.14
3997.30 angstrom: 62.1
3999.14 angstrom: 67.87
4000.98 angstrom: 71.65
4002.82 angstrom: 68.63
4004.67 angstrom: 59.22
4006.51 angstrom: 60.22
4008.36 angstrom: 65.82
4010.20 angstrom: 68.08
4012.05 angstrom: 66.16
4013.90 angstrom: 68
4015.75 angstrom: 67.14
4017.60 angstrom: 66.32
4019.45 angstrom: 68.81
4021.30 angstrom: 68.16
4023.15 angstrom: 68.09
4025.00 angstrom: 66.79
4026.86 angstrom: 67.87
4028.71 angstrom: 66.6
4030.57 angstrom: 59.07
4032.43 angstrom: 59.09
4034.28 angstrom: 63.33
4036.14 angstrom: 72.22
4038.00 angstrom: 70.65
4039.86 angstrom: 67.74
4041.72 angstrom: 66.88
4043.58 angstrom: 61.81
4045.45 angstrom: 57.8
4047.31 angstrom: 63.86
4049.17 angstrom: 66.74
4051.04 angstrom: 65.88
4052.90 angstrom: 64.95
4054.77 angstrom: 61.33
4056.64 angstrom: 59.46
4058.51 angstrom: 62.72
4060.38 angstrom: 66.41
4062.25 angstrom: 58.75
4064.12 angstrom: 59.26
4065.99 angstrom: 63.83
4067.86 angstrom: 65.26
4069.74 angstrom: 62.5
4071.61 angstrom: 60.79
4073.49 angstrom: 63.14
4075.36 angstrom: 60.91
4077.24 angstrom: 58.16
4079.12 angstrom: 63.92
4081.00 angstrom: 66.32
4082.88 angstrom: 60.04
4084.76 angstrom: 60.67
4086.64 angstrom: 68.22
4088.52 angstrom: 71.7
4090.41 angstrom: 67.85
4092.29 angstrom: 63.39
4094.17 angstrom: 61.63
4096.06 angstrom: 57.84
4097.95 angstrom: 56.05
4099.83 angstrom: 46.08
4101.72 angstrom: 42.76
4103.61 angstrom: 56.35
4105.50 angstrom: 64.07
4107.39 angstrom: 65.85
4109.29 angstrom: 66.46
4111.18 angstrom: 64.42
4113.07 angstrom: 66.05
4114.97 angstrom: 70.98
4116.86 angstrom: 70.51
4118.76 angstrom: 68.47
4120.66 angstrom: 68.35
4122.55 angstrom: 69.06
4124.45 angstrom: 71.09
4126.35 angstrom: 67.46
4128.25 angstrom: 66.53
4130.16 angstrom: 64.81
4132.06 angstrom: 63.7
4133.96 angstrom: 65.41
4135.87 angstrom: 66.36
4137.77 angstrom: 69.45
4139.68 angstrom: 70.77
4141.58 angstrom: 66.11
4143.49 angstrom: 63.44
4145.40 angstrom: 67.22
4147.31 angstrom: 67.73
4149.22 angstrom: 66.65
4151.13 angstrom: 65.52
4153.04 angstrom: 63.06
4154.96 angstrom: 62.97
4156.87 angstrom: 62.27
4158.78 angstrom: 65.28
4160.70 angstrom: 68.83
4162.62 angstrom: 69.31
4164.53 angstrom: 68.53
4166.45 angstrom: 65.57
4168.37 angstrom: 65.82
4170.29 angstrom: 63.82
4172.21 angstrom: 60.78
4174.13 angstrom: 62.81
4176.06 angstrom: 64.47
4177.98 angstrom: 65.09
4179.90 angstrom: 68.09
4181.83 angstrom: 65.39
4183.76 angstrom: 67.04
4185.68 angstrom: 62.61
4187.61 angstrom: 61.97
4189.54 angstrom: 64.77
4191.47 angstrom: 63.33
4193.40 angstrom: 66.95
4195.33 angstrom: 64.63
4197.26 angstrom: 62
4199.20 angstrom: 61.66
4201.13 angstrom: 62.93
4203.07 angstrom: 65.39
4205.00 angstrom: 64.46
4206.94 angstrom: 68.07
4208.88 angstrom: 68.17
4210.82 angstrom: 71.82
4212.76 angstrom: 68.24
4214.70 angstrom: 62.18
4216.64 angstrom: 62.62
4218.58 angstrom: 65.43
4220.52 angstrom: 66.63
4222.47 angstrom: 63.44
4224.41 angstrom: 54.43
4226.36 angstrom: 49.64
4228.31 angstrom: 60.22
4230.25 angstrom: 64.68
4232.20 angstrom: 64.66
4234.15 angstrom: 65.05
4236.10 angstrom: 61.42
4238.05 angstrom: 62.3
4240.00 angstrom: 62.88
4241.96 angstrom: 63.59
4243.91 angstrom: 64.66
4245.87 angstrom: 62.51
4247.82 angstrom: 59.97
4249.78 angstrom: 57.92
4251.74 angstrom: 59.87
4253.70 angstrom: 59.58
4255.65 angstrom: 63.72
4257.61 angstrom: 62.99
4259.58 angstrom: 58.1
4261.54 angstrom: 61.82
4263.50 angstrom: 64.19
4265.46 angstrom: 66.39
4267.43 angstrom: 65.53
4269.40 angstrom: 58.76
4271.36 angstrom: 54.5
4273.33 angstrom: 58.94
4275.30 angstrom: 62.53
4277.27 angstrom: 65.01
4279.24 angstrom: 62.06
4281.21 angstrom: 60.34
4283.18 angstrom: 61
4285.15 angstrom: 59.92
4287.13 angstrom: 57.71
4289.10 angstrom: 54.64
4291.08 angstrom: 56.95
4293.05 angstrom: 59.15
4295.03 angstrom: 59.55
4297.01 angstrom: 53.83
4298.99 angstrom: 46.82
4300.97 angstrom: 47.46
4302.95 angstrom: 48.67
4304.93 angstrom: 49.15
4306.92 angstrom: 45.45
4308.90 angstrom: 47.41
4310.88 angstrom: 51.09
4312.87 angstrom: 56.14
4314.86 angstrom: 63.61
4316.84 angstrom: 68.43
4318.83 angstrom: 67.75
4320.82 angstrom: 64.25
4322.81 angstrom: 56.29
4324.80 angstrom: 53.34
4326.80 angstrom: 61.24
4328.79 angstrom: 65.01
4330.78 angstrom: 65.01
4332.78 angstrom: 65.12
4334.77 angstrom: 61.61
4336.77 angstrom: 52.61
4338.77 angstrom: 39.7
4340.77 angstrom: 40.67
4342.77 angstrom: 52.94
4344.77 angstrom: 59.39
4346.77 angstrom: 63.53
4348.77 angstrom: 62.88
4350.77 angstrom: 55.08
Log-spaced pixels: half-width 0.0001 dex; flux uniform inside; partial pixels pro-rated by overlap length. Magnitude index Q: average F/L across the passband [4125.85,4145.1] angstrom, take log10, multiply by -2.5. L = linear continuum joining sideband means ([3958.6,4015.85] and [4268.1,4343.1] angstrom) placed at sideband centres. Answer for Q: -0.188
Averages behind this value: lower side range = 55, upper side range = 56.8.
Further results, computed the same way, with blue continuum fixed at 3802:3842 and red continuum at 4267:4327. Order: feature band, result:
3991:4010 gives -0.243 mag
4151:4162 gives -0.184 mag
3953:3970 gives 0.238 mag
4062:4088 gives -0.177 mag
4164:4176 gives -0.174 mag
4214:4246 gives -0.113 mag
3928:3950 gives 0.365 mag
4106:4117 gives -0.239 mag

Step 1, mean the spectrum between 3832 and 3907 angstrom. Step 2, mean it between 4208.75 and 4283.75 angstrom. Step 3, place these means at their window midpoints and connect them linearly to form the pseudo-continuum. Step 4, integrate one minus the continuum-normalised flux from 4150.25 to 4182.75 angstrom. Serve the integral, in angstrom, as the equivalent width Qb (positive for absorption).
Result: -2.7 angstrom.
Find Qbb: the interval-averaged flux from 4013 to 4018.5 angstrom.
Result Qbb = 67.1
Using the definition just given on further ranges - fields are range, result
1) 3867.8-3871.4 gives 57.8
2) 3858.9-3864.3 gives 55.7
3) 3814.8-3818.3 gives 56.2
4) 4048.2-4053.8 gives 65.9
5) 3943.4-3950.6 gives 54.2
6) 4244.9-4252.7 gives 60.1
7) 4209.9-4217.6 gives 66.2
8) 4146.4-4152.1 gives 66.7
